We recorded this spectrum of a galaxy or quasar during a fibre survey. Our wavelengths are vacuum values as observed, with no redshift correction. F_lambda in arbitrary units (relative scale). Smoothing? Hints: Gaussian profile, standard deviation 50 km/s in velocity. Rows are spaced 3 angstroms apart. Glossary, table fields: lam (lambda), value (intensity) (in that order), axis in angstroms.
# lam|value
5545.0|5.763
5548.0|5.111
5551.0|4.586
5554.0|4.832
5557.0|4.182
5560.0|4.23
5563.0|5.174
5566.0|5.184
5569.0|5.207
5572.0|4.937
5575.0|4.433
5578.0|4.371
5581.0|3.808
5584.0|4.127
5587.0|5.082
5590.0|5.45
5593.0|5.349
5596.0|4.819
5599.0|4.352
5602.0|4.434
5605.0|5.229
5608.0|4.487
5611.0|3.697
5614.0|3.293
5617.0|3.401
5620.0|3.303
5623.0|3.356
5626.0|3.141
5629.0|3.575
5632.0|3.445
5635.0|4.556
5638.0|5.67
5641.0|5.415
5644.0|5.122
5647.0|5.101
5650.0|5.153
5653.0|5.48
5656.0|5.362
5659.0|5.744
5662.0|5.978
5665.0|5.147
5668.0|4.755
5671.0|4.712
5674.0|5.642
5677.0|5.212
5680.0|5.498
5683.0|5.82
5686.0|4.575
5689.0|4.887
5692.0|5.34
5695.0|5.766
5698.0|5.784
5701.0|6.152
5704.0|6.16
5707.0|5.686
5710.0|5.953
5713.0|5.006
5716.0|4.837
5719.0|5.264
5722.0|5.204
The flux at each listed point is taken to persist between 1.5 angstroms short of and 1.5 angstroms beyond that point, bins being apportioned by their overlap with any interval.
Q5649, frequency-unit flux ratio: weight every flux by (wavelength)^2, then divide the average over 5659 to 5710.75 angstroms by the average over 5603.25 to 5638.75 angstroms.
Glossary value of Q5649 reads 1.44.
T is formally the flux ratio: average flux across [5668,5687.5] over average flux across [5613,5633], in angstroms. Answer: 1.5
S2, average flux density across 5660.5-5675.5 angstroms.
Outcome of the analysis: 5.25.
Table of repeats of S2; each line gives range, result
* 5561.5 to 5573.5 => 5.13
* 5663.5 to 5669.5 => 4.95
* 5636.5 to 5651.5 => 5.29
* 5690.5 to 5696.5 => 5.55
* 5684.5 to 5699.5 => 5.27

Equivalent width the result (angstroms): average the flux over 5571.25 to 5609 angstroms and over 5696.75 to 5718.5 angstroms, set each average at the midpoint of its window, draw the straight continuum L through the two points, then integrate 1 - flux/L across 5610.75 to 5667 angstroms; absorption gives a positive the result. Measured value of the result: 6.1 angstroms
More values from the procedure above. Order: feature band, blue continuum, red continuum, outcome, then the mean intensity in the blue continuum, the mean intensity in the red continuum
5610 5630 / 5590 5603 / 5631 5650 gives 6.2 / 4.83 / 4.94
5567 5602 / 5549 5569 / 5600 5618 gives -2.3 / 4.75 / 4.12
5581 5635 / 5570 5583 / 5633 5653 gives 6.6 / 4.41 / 5.15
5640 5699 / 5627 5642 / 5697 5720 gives -3.9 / 4.46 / 5.61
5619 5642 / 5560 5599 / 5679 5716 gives 4.8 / 4.79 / 5.52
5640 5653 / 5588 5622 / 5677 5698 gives -1.0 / 4.34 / 5.34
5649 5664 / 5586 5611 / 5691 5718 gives -0.8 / 4.82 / 5.63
